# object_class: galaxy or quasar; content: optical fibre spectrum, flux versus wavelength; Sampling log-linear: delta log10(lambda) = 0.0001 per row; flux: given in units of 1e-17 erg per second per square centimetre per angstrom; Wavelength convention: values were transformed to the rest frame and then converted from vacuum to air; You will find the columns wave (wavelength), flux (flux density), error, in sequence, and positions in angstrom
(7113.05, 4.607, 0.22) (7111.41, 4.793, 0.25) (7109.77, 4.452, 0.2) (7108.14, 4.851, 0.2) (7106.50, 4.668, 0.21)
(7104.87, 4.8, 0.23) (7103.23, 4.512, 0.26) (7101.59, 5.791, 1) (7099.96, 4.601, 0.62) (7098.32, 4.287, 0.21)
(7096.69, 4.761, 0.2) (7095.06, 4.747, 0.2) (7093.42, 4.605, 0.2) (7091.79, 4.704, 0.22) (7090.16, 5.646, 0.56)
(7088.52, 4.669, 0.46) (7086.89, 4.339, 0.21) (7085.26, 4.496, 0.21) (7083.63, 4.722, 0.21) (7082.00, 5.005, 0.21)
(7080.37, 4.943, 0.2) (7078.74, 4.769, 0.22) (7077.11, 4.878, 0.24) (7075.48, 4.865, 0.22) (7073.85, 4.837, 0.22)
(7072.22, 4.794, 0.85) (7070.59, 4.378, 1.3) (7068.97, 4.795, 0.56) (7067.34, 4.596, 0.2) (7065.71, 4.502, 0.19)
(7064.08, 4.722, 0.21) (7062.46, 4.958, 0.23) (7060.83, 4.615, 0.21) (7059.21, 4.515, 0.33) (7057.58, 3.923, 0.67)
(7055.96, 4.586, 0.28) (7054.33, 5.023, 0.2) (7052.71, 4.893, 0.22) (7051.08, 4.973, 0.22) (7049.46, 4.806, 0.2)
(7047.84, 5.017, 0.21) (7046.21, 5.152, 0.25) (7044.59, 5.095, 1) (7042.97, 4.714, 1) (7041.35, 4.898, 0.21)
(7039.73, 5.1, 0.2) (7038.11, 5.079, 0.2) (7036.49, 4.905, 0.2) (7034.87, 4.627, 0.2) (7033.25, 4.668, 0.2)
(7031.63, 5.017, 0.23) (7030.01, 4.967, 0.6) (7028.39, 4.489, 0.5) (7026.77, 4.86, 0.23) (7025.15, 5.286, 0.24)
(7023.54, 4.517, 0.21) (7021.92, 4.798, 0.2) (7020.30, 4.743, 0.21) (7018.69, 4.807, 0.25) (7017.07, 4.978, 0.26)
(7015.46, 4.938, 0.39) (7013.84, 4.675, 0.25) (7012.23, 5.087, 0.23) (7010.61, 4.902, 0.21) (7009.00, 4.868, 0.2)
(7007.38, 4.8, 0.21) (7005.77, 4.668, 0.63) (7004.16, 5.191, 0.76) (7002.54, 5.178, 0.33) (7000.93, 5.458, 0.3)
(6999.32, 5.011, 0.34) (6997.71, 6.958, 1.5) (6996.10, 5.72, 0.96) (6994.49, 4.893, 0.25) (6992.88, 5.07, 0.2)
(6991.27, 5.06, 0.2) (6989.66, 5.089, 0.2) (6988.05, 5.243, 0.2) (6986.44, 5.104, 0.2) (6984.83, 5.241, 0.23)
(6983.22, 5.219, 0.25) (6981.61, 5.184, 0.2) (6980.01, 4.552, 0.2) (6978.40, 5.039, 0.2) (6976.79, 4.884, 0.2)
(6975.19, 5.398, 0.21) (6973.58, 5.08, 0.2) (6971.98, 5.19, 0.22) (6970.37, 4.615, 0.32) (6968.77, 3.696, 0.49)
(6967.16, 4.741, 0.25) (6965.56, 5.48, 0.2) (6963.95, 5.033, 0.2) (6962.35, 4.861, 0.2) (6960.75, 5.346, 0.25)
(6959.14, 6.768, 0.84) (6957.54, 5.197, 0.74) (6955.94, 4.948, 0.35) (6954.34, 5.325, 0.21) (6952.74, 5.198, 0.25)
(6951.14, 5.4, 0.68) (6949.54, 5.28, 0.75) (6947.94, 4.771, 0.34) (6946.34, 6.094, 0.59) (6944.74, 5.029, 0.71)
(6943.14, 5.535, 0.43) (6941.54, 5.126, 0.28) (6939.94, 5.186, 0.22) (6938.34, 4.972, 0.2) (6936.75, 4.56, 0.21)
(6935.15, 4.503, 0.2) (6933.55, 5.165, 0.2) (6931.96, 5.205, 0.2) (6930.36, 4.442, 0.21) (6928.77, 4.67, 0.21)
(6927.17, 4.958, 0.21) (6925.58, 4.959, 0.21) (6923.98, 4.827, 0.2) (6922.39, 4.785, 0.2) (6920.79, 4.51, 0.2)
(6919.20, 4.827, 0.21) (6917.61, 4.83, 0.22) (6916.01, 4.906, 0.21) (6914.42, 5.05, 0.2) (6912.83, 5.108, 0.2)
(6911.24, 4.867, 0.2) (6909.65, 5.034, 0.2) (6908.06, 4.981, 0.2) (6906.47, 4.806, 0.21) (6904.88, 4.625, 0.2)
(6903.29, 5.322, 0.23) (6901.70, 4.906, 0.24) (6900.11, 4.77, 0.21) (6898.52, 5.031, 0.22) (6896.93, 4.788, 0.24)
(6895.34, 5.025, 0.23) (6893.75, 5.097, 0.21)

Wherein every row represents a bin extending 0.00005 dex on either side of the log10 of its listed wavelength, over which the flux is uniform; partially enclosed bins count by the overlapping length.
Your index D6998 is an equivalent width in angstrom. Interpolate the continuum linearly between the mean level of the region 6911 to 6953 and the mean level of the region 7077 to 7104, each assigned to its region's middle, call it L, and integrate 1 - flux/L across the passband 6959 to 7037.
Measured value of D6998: -1.9 angstrom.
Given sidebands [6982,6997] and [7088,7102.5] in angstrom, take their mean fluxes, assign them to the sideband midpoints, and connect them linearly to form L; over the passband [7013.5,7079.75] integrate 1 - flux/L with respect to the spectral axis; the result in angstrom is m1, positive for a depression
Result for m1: 2.86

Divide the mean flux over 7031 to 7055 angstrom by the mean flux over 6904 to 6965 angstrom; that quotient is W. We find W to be 1.0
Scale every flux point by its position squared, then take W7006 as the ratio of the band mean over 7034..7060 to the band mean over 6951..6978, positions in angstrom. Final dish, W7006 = 0.97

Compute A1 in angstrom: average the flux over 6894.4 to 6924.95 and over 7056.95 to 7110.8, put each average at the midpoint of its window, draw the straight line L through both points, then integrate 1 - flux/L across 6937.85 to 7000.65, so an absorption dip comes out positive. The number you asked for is -4.7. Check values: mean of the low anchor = 4.89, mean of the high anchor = 4.72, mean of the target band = 5.2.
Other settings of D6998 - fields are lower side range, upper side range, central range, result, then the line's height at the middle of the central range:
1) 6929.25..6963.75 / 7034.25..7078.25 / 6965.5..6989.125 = 0.49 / 5.07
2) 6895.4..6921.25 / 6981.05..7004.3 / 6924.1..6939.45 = 0.57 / 5.02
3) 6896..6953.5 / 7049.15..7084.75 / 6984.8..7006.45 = -1.92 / 4.85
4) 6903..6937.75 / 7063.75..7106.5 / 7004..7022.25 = -0.23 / 4.8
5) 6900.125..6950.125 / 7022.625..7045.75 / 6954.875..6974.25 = -0.60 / 4.93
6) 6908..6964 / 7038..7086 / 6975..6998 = -1.16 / 4.95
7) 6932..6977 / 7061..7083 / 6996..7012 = -0.88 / 4.97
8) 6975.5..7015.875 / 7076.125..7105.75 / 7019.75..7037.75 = 0.70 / 5.01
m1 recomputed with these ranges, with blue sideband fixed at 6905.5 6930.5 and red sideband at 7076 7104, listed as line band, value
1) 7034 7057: -0.5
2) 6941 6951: -1.0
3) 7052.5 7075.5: 0.7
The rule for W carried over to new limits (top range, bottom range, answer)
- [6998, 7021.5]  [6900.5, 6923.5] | 1.02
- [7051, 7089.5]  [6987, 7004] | 0.88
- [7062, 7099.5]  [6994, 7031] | 0.94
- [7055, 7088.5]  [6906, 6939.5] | 0.96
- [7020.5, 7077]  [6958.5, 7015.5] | 0.94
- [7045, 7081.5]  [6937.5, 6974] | 0.92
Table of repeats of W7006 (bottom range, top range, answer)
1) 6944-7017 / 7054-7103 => 0.95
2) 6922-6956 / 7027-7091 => 0.98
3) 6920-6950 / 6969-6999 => 1.05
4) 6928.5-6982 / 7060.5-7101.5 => 0.97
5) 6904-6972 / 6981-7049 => 1.03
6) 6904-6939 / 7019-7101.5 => 1.03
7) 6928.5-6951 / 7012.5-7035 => 0.98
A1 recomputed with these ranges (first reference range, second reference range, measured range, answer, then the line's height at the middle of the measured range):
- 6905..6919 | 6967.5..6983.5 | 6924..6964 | -1.9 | 4.9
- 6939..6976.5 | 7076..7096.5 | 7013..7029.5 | 0.6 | 4.99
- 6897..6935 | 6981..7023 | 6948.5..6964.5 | -1.1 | 4.99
